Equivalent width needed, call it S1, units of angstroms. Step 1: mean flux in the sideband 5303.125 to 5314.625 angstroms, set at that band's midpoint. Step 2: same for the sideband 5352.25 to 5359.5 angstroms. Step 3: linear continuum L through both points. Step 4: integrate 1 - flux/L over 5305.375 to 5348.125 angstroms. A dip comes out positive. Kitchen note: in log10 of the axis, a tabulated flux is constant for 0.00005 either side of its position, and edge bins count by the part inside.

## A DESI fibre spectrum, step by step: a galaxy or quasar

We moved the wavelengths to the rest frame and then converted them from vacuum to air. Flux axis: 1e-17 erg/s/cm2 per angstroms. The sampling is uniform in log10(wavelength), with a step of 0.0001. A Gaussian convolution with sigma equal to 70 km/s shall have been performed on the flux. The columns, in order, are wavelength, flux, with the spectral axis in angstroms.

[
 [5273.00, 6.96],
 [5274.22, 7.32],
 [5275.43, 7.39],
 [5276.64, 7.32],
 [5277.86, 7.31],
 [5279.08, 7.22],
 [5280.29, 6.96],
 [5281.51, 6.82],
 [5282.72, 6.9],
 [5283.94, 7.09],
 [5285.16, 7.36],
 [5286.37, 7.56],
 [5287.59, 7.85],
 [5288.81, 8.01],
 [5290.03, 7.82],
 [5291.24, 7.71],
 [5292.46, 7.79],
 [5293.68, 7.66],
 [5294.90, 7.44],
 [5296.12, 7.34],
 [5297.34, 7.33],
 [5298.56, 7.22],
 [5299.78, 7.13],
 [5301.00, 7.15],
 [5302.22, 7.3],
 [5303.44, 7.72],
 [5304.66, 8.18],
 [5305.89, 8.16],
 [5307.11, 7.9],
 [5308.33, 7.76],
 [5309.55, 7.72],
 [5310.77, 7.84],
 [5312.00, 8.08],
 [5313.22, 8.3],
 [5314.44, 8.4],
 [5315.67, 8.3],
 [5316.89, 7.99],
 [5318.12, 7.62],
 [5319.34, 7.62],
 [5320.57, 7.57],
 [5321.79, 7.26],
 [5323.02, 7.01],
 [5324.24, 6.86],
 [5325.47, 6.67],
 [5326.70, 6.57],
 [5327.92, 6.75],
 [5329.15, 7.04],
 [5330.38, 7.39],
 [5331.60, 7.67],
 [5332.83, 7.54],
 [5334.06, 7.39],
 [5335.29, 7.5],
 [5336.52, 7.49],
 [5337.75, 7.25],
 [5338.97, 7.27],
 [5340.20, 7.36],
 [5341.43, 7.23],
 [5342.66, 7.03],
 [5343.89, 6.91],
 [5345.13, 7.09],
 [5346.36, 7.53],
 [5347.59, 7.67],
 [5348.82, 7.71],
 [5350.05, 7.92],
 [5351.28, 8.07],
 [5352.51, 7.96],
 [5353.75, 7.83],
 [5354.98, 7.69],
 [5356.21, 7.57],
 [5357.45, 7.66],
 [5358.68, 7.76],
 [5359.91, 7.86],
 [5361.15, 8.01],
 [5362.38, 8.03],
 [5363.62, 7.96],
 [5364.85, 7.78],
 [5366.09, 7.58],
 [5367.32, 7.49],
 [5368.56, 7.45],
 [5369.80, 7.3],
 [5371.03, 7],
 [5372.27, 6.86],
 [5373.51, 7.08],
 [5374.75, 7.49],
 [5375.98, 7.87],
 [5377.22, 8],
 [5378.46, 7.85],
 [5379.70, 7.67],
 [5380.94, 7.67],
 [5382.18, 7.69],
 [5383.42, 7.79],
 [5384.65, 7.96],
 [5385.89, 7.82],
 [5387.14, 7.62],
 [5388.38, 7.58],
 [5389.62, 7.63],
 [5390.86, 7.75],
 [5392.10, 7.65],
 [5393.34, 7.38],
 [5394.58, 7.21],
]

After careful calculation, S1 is 2.3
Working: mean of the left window 8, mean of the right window 7.74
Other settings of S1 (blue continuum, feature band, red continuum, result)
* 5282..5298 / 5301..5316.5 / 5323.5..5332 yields -1.5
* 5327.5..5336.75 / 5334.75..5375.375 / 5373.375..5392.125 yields -0.1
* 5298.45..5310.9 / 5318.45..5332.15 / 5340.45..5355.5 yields 0.8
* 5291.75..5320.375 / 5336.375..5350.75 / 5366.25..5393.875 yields 0.5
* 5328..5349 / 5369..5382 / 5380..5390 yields 0.3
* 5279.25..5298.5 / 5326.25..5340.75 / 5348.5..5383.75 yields 0.6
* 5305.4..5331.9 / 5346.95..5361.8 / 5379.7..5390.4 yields -0.3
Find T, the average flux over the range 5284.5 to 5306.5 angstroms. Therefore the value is 7.59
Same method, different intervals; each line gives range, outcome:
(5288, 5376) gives 7.55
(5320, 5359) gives 7.38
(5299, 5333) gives 7.55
